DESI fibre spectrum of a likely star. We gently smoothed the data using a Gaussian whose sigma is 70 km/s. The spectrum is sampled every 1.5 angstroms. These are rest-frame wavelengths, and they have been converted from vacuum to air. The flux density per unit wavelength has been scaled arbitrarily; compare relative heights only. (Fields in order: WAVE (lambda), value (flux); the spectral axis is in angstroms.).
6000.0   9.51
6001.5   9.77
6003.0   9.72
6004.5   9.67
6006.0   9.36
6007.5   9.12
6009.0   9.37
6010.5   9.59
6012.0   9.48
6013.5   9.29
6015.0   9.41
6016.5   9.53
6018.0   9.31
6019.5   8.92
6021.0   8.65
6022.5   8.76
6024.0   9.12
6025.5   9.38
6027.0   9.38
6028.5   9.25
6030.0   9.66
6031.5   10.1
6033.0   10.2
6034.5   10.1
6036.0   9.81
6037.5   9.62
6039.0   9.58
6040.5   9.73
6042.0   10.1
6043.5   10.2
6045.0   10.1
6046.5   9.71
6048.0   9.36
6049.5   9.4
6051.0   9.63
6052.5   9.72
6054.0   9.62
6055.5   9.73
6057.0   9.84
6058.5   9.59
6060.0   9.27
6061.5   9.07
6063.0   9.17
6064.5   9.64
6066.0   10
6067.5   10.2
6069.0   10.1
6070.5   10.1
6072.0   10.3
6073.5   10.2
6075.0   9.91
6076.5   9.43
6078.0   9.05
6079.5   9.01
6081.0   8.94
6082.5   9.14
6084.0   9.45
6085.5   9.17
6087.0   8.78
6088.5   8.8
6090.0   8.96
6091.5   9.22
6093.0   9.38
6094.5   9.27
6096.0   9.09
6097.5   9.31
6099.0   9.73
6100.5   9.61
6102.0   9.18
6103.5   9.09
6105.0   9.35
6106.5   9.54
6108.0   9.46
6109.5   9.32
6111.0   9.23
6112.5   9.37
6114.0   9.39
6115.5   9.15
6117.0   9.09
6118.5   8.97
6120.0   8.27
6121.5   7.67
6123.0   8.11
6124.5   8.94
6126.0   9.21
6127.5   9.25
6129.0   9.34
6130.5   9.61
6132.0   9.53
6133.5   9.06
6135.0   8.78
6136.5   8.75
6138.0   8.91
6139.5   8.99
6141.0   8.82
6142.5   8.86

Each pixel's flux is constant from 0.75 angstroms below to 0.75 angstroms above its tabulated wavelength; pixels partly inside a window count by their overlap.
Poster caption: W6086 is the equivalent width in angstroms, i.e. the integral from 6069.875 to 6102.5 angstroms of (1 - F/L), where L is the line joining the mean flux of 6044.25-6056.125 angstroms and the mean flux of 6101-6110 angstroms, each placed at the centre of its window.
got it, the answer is 0.3 angstroms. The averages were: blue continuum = 9.66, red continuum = 9.33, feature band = 9.36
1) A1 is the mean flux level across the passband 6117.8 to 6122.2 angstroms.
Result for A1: 8.3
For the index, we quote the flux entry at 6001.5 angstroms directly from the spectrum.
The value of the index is 9.77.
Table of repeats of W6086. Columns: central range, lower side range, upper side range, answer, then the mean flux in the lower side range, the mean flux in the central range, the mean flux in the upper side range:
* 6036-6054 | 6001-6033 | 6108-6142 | -0.87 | 9.39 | 9.74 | 9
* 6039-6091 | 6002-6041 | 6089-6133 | -1.41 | 9.47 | 9.57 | 9.16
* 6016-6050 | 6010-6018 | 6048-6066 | -0.30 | 9.44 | 9.57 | 9.53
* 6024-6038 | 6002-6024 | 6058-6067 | -0.49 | 9.3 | 9.69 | 9.47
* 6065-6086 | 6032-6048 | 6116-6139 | -0.34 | 9.89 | 9.65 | 8.9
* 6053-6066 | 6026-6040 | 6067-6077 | 0.55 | 9.74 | 9.53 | 10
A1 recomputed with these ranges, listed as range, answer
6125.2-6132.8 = 9.38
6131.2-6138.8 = 9.01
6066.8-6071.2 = 10.1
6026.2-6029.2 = 9.32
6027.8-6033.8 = 9.81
